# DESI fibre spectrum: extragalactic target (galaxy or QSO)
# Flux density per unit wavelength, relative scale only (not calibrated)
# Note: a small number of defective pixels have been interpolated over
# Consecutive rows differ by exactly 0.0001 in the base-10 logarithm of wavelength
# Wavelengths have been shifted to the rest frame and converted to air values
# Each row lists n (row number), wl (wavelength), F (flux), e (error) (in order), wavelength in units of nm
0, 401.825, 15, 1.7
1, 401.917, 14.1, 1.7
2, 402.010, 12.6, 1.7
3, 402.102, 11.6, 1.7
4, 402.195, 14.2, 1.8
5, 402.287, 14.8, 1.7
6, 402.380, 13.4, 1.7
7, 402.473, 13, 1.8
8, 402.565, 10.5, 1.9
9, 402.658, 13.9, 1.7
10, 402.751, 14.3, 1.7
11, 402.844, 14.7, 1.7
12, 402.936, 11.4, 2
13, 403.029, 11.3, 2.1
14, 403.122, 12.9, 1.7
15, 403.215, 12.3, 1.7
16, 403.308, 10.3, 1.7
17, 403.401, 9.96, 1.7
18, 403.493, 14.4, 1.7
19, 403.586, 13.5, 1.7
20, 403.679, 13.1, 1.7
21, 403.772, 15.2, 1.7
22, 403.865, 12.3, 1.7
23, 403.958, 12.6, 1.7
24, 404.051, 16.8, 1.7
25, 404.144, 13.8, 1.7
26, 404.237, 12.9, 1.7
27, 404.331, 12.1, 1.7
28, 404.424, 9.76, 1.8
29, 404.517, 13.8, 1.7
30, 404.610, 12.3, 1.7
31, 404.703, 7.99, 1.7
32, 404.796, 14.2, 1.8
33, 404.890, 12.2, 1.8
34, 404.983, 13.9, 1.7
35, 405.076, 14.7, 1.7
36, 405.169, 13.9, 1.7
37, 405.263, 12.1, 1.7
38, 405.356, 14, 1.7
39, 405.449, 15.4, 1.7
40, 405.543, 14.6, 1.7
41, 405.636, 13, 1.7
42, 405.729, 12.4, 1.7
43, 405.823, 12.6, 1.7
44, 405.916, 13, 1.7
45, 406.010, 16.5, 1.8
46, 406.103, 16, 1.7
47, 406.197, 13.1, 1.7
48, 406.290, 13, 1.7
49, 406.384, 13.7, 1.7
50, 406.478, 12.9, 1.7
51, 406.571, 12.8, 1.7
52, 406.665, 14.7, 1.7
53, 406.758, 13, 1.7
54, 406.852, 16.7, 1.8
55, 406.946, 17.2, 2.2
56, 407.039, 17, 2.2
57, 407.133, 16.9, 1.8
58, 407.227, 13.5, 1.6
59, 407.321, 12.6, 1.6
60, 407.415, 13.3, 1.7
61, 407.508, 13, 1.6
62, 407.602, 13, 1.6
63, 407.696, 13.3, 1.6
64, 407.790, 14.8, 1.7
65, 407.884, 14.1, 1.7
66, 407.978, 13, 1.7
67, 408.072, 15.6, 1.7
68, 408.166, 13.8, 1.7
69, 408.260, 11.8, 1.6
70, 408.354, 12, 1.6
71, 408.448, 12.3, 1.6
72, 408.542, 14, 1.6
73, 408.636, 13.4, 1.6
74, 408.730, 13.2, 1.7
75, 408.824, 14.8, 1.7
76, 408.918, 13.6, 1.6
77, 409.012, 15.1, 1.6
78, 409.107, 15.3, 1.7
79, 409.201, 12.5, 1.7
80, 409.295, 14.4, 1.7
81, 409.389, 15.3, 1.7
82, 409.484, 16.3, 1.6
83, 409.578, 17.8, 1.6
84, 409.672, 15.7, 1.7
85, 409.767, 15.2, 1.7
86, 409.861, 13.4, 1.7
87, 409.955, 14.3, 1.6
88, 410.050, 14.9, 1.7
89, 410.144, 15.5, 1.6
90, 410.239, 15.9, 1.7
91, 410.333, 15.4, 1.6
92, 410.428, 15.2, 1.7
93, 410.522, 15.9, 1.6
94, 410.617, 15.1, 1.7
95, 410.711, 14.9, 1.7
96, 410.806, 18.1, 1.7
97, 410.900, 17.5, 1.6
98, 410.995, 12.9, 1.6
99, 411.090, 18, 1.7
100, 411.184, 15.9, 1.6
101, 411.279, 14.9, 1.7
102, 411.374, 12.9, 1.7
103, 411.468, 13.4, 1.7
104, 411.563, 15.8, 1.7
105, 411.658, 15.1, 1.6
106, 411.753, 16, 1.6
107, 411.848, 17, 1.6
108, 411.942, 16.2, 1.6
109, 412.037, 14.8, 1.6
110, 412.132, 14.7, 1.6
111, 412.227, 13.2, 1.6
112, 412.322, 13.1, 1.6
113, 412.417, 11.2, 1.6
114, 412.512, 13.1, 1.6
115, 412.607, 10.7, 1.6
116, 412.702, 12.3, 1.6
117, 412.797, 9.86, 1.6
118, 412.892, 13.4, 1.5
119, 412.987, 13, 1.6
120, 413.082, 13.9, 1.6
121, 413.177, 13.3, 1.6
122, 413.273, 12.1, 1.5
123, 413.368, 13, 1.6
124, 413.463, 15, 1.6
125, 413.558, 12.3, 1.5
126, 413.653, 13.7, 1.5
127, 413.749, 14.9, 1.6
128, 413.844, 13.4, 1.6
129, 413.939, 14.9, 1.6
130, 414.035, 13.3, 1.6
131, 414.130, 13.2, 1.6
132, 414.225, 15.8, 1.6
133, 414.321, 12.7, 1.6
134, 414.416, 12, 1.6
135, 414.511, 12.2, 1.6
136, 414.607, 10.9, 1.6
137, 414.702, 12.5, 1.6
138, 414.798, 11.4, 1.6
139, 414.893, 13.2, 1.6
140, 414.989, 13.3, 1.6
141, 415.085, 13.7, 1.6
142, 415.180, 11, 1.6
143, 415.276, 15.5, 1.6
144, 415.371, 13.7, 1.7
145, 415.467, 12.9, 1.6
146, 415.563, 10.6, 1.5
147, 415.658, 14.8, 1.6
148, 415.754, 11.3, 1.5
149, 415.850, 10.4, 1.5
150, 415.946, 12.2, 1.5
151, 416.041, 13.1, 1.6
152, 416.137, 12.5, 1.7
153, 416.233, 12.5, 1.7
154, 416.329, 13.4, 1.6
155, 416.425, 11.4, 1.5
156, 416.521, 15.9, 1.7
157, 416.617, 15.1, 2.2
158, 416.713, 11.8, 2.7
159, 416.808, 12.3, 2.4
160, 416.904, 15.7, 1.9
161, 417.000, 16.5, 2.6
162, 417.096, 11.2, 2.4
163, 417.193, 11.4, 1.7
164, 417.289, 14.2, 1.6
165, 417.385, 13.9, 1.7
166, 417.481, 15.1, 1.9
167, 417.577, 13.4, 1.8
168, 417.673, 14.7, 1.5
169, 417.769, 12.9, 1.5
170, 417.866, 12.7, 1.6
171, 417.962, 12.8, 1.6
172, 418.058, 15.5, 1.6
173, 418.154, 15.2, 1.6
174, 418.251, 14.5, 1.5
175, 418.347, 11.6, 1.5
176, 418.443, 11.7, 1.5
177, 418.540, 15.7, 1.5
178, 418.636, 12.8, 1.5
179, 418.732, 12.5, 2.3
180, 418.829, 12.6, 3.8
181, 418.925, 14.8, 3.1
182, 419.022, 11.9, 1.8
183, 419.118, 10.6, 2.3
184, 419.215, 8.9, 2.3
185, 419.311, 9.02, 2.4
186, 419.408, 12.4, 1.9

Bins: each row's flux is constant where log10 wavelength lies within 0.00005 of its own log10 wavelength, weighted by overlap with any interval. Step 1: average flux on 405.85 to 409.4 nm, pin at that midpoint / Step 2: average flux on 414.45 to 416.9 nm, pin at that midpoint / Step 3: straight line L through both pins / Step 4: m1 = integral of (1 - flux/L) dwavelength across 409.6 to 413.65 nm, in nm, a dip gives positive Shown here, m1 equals -0.30 nm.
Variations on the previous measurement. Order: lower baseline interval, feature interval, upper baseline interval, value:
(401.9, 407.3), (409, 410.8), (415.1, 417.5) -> -0.26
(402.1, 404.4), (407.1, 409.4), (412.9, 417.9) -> -0.12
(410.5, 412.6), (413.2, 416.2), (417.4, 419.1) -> 0.27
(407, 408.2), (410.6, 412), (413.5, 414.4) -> -0.17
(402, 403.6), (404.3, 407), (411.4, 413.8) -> -0.11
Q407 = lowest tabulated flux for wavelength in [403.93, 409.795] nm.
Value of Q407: 7.99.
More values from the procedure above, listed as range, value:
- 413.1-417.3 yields 10.4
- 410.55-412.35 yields 12.9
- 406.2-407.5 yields 12.6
